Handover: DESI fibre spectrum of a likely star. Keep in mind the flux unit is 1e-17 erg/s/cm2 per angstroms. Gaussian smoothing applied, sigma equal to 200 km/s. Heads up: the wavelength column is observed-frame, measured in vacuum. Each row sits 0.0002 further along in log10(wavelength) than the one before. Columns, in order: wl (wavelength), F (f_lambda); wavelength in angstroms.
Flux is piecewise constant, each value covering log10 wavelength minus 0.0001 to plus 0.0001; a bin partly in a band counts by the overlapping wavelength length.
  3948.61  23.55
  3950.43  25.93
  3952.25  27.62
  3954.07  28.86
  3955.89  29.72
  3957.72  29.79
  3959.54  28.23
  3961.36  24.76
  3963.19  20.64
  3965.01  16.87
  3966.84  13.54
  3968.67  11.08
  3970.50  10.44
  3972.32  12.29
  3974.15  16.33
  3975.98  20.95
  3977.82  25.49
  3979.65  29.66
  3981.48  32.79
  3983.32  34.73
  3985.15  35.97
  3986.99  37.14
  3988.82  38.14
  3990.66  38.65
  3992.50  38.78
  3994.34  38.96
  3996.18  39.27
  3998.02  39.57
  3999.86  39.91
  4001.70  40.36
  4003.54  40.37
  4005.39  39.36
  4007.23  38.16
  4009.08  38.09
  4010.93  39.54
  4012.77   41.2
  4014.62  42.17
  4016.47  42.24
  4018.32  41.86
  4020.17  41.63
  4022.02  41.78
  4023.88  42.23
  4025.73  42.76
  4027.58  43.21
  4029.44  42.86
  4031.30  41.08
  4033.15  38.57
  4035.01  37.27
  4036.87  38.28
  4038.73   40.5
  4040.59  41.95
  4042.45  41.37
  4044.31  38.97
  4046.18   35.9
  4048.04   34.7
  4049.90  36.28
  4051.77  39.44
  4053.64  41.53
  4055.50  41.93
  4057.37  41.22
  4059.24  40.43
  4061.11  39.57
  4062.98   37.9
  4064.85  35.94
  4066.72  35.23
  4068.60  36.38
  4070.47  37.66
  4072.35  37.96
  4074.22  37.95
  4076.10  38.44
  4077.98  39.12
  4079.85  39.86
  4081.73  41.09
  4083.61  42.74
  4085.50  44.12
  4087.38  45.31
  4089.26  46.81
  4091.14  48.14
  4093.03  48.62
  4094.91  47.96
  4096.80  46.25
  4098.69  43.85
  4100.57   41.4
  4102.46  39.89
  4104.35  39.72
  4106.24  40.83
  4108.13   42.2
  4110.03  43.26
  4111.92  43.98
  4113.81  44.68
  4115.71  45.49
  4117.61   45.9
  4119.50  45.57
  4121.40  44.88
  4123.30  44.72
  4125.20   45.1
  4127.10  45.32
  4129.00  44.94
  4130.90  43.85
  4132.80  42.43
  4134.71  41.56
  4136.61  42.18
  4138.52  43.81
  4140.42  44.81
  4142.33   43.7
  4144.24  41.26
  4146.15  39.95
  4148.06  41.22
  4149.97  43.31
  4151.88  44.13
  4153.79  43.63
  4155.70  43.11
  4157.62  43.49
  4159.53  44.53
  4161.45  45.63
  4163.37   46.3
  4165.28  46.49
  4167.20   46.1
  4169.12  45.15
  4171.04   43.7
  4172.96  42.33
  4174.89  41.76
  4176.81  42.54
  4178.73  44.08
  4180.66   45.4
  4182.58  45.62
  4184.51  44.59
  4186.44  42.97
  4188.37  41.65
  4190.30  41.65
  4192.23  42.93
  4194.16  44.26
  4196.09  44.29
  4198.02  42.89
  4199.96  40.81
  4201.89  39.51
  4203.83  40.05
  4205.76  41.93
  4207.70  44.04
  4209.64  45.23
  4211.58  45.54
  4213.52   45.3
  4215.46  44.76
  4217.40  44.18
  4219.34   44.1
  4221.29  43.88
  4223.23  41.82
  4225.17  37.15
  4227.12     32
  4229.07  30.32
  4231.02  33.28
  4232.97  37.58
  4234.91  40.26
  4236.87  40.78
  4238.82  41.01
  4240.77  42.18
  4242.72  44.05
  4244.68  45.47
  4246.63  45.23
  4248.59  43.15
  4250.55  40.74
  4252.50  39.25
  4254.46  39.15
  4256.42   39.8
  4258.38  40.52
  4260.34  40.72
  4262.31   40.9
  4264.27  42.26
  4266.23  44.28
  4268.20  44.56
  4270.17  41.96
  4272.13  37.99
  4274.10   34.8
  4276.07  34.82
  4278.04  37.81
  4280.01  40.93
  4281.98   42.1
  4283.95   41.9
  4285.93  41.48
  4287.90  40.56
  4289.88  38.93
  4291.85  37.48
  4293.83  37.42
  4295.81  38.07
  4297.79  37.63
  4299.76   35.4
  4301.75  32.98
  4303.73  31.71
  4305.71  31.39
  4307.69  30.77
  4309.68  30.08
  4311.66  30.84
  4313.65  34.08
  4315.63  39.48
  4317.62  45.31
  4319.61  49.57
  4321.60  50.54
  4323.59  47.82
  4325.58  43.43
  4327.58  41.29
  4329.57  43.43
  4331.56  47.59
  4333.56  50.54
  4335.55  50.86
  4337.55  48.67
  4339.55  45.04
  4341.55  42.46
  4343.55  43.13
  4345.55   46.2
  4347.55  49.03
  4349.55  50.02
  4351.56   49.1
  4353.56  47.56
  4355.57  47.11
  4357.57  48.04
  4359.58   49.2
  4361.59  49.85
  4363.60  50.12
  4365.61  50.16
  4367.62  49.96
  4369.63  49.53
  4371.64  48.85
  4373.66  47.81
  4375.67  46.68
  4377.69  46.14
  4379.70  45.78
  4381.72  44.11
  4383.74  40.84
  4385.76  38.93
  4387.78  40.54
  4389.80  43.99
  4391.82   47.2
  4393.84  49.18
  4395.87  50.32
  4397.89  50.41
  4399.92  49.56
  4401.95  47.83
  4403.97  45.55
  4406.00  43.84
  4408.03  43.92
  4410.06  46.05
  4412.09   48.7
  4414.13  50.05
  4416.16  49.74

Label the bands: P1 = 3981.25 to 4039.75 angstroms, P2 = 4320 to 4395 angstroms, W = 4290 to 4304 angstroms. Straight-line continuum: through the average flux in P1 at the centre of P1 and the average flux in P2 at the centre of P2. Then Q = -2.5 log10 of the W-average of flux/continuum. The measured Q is 0.25 mag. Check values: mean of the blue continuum 39.7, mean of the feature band 36.2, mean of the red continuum 46.8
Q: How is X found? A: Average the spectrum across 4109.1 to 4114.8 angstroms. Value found 44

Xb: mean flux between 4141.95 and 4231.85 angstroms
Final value 42.6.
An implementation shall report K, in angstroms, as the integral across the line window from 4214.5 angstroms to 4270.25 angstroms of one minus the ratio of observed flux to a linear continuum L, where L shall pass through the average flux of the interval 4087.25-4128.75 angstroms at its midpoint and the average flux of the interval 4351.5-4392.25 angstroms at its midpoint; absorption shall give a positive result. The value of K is 5.8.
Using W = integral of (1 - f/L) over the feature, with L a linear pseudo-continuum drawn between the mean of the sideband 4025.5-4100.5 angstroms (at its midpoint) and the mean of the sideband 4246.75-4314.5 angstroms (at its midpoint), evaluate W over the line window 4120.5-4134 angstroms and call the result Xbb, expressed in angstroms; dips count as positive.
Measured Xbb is -1.5 angstroms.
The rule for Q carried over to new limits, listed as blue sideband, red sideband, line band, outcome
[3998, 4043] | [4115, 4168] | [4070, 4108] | 0.00 mag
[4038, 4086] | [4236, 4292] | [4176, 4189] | -0.10 mag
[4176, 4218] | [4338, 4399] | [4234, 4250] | 0.04 mag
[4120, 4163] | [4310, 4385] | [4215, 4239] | 0.14 mag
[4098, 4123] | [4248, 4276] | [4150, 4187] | -0.05 mag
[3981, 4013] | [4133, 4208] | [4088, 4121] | -0.08 mag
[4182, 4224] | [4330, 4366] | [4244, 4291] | 0.11 mag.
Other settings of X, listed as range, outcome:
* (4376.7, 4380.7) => 46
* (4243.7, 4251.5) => 43.6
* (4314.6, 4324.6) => 46.5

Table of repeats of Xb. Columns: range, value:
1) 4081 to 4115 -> 44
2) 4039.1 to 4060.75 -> 39.5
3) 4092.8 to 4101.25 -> 45.5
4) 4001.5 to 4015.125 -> 39.8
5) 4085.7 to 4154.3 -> 43.9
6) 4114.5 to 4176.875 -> 43.9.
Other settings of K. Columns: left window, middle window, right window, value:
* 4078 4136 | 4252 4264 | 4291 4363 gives 0.79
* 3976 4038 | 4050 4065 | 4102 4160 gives 0.29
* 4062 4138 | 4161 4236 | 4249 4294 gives -2.17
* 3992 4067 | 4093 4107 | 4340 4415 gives -0.67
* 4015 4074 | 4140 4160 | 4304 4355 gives -0.93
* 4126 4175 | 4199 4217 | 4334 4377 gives 0.75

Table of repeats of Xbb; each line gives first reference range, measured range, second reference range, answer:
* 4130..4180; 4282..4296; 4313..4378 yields 1.92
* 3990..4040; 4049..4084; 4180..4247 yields 1.55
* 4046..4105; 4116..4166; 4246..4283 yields -3.94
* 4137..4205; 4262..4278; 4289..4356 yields 0.90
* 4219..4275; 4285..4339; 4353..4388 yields 4.30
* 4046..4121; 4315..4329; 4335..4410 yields 0.16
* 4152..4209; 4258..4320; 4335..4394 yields 9.79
